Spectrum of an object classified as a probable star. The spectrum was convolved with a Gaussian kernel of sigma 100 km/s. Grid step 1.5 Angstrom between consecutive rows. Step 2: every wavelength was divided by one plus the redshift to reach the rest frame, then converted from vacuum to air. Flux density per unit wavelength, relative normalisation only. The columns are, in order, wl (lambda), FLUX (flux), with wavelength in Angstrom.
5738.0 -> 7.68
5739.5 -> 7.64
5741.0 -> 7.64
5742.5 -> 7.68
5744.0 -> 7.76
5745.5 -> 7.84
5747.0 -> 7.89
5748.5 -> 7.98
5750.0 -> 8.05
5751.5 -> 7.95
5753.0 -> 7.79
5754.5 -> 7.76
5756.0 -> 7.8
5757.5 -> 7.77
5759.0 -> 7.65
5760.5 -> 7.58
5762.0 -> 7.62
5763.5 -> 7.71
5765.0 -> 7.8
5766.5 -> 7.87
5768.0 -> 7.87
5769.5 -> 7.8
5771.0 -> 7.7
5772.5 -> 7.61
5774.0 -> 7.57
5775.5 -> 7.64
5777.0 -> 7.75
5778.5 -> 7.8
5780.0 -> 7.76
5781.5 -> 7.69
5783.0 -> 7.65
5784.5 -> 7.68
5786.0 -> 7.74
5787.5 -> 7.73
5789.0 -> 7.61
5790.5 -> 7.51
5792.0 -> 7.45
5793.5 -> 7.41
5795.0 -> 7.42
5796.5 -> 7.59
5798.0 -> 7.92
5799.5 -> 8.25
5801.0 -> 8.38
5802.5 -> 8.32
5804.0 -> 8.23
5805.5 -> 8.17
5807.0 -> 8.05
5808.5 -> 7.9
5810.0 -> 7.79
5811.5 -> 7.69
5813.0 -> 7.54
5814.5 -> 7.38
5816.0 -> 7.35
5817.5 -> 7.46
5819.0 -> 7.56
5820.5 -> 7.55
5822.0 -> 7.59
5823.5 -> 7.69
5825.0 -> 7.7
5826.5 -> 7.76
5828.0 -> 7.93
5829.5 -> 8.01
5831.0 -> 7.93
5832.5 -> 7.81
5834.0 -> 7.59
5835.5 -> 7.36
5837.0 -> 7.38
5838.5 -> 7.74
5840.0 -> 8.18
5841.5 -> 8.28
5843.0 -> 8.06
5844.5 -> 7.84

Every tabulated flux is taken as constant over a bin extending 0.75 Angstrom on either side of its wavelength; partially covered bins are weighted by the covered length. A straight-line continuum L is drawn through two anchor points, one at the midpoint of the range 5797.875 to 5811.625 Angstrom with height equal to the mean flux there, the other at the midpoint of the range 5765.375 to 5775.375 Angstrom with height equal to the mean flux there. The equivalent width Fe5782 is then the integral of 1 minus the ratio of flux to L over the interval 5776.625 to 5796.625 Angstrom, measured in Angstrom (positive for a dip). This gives 0.7 Angstrom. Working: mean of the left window 7.73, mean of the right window 8.09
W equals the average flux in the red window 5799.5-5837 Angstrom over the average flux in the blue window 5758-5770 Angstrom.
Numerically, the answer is 1.01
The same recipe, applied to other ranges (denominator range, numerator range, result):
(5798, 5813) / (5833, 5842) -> 0.96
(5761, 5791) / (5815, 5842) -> 1.00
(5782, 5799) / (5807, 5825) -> 1.00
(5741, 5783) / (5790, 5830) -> 1.00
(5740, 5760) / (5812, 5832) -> 0.98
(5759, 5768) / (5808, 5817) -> 0.98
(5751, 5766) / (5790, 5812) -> 1.02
